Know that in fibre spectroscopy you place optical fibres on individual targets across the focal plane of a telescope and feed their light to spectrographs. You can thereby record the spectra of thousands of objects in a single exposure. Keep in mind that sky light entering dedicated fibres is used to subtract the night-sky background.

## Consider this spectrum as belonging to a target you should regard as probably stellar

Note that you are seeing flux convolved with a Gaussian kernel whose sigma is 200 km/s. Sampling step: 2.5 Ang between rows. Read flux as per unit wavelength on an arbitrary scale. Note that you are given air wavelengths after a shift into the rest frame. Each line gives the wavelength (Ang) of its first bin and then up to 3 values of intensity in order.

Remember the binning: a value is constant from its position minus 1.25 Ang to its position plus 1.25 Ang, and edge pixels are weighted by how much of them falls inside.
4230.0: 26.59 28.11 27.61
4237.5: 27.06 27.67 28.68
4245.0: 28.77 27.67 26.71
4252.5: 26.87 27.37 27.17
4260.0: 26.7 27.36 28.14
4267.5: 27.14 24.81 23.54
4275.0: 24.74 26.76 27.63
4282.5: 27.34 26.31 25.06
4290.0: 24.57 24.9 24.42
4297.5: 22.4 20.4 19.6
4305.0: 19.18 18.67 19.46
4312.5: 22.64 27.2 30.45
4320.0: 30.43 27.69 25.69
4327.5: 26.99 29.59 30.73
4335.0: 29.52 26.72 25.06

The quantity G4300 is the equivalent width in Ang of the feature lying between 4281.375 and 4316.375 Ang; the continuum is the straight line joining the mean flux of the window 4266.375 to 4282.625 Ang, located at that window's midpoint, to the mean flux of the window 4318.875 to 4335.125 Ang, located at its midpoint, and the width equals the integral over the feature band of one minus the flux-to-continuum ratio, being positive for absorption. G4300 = 5.3 Ang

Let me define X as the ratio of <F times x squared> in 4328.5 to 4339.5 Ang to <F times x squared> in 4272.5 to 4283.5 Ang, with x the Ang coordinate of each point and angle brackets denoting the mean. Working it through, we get 1.1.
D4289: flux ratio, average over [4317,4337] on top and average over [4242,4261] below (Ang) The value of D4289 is 1.0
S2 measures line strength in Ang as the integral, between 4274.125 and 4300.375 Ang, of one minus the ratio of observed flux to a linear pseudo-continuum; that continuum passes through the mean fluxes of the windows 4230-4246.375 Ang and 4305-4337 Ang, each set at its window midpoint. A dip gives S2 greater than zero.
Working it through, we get 1.8 Ang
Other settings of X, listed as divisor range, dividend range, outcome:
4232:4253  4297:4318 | 0.82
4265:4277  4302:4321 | 0.94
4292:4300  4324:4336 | 1.25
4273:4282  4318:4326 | 1.10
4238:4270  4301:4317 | 0.81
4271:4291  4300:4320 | 0.90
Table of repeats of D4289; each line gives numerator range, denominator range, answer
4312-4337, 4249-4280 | 1.07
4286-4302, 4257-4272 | 0.88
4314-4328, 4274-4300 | 1.12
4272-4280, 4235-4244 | 0.92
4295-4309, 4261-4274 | 0.78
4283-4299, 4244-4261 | 0.90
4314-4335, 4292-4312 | 1.36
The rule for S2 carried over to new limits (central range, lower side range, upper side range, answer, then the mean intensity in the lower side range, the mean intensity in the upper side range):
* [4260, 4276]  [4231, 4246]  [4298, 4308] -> -1.2 Ang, 27.9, 19.7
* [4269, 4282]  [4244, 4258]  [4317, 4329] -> 1.0 Ang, 27.4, 28.1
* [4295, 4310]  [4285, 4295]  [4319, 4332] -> 3.3 Ang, 25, 28.2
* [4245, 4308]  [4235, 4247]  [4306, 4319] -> 1.8 Ang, 28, 23.7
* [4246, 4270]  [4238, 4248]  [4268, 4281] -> -0.2 Ang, 28.2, 25.5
